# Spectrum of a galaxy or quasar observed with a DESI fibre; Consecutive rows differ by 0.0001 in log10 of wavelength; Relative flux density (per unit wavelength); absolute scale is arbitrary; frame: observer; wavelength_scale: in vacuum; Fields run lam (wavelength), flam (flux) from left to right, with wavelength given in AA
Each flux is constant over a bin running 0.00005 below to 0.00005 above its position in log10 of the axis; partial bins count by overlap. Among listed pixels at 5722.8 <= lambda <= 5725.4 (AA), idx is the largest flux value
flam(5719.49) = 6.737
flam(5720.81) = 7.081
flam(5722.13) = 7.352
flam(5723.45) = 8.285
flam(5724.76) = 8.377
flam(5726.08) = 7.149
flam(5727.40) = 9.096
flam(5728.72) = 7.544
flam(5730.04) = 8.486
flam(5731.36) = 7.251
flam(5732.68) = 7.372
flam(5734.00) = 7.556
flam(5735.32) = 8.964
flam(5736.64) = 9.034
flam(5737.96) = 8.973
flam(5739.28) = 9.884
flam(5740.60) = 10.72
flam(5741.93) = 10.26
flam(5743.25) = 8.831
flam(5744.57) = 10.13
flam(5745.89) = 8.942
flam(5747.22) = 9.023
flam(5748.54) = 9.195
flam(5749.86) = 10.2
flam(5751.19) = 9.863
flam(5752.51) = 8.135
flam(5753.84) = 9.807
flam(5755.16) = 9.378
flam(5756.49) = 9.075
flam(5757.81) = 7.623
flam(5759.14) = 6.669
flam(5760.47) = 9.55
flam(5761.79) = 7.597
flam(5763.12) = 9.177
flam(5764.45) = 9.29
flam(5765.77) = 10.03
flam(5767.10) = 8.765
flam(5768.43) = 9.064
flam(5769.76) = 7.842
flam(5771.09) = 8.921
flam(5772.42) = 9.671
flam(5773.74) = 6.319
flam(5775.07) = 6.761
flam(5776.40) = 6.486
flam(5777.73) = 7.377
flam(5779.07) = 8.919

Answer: 8.377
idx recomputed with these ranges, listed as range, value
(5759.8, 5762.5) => 9.55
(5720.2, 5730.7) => 9.096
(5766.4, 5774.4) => 9.671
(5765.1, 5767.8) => 10.03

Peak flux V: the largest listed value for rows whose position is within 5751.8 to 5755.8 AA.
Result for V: 9.807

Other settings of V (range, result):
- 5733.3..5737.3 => 9.034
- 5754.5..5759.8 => 9.378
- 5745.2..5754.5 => 10.2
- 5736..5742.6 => 10.72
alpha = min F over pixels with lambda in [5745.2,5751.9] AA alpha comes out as 8.942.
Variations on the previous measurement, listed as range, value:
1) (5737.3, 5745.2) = 8.831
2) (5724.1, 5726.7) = 7.149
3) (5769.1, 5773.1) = 7.842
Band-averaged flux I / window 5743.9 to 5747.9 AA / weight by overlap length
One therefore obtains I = 9.37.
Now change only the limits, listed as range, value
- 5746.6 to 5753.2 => 9.29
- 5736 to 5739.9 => 9.3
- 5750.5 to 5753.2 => 8.99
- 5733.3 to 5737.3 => 8.51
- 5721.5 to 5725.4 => 8.02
